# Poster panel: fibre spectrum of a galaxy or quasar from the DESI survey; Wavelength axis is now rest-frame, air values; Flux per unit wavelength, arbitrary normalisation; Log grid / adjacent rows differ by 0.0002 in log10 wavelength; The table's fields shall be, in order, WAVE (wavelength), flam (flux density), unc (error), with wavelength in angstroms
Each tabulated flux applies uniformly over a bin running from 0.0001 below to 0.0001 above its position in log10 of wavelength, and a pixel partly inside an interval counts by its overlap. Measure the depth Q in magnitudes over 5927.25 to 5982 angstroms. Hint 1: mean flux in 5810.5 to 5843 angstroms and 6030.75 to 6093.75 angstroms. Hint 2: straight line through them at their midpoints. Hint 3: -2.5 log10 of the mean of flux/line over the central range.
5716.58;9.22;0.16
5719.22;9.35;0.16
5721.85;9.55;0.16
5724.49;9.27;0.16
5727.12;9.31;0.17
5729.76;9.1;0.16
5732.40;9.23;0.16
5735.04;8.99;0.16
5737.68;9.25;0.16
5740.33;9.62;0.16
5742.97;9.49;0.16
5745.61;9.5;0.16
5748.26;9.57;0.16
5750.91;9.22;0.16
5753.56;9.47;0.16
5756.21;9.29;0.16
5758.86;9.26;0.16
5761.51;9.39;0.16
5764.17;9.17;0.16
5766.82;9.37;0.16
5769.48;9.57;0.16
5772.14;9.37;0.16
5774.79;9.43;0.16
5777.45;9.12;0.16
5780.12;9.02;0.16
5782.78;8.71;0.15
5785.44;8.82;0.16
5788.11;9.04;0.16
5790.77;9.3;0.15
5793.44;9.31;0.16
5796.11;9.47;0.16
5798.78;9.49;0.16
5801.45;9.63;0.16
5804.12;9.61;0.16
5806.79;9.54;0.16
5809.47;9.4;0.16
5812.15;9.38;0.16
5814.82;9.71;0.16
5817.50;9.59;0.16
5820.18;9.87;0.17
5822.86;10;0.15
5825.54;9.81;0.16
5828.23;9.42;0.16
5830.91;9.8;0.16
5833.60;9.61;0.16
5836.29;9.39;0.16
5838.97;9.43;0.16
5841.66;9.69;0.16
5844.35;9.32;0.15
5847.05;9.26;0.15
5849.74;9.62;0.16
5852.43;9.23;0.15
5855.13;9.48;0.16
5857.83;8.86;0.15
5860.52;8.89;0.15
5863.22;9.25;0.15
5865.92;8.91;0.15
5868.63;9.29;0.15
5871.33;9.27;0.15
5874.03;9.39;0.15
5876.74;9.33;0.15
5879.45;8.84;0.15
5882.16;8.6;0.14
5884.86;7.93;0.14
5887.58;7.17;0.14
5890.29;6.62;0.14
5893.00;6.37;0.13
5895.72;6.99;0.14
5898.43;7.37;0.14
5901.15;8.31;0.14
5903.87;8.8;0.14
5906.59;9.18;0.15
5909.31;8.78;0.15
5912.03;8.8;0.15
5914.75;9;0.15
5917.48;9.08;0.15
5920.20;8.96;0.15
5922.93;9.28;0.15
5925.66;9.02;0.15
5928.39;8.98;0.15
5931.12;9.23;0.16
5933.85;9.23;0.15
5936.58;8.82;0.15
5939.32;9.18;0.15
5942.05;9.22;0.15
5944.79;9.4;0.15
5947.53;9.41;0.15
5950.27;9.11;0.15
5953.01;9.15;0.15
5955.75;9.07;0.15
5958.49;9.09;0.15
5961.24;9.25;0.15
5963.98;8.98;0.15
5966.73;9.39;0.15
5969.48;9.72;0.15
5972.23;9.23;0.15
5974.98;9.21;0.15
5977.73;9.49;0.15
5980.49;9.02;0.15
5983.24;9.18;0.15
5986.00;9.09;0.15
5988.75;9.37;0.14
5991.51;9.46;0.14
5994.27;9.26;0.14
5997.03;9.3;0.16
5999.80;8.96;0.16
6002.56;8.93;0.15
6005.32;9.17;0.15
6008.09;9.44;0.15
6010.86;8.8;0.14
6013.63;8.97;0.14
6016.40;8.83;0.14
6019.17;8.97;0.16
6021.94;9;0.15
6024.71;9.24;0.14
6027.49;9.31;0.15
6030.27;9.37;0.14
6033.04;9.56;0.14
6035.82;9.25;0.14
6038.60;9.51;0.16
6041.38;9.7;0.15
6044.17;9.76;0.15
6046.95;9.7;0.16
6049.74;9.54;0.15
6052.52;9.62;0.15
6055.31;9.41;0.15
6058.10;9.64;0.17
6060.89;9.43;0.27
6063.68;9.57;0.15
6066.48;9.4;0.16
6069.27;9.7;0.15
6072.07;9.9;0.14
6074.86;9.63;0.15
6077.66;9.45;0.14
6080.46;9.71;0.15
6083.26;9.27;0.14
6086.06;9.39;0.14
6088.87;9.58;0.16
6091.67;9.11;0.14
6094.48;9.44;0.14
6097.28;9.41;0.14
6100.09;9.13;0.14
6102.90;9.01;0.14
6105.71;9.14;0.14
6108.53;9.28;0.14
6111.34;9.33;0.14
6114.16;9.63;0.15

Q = 0.04 mag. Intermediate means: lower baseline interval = 9.64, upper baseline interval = 9.53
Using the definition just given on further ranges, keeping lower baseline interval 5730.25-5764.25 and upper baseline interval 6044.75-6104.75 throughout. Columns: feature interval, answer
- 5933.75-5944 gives 0.04 mag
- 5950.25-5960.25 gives 0.04 mag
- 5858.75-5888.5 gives 0.07 mag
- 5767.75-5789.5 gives 0.03 mag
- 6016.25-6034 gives 0.03 mag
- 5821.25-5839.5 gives -0.03 mag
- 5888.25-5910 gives 0.21 mag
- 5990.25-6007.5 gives 0.03 mag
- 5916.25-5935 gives 0.04 mag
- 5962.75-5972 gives 0.01 mag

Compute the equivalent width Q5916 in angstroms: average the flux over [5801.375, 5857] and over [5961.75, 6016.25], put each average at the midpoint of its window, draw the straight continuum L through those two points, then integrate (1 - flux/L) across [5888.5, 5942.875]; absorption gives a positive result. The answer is 4.73 angstroms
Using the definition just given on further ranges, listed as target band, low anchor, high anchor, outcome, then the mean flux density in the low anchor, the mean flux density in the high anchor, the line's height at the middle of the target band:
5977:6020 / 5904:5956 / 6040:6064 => 1.1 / 9.09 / 9.6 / 9.38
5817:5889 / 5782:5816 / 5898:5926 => -1.0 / 9.35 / 8.82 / 9.1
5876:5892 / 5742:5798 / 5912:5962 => 2.1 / 9.28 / 9.13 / 9.18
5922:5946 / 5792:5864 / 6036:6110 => 0.8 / 9.49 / 9.47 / 9.48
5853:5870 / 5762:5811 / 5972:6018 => 0.2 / 9.3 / 9.16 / 9.25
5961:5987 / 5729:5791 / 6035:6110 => 0.4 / 9.26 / 9.47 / 9.41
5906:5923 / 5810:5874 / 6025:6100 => 0.9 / 9.44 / 9.5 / 9.46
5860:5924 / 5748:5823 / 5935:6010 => 5.3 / 9.37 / 9.22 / 9.28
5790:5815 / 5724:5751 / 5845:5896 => -1.4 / 9.33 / 8.64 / 8.99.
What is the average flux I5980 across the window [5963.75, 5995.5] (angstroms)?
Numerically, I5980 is 9.29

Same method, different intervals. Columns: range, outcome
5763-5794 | 9.18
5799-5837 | 9.62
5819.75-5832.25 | 9.77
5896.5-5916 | 8.56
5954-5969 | 9.19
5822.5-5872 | 9.39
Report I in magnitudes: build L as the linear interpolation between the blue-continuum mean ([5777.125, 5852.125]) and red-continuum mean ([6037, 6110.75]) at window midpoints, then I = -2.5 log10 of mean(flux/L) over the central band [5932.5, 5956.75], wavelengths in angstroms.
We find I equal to 0.03 mag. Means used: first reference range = 9.44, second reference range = 9.47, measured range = 9.18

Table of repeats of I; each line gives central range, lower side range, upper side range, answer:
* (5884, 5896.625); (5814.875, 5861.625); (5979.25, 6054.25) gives 0.327 mag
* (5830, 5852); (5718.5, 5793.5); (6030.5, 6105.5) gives -0.019 mag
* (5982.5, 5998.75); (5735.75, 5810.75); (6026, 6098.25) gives 0.023 mag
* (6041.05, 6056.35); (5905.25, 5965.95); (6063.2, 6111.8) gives -0.033 mag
